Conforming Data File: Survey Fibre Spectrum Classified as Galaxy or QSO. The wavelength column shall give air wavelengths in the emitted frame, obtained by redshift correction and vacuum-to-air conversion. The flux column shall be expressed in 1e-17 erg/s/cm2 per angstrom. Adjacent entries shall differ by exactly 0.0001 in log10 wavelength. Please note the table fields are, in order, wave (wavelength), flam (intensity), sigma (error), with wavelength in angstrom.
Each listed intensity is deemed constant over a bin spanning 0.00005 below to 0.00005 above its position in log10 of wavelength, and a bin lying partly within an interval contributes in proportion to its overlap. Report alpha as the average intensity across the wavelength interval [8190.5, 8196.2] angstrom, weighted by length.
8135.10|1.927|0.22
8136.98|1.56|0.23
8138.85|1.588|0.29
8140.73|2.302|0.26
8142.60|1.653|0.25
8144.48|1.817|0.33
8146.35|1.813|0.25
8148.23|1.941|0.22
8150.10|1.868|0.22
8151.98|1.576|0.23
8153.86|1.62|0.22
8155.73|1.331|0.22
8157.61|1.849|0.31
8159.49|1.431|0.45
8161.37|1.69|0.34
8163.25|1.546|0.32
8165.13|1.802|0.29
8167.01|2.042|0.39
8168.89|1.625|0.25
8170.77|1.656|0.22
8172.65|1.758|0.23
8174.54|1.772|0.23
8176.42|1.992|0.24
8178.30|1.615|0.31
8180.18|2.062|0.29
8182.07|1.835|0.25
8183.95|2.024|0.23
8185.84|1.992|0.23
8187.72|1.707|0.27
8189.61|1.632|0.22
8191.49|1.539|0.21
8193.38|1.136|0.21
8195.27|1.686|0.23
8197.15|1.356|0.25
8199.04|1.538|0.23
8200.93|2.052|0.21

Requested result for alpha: 1.45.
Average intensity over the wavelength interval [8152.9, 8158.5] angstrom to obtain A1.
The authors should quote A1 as 1.6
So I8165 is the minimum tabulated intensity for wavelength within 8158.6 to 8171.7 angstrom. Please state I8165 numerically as 1.431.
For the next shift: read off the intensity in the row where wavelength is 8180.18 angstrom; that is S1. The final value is 2.062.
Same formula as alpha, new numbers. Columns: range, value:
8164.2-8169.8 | 1.82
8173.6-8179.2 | 1.8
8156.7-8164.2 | 1.63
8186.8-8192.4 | 1.63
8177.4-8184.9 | 1.88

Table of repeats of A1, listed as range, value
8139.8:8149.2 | 1.91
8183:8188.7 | 1.91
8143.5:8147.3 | 1.81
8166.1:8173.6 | 1.77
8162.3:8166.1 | 1.68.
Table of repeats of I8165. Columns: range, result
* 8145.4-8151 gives 1.813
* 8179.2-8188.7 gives 1.707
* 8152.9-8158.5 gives 1.331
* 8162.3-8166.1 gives 1.546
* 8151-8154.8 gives 1.576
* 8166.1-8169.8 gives 1.625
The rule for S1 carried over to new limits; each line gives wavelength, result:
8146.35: 1.813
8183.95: 2.024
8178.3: 1.615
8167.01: 2.042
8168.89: 1.625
